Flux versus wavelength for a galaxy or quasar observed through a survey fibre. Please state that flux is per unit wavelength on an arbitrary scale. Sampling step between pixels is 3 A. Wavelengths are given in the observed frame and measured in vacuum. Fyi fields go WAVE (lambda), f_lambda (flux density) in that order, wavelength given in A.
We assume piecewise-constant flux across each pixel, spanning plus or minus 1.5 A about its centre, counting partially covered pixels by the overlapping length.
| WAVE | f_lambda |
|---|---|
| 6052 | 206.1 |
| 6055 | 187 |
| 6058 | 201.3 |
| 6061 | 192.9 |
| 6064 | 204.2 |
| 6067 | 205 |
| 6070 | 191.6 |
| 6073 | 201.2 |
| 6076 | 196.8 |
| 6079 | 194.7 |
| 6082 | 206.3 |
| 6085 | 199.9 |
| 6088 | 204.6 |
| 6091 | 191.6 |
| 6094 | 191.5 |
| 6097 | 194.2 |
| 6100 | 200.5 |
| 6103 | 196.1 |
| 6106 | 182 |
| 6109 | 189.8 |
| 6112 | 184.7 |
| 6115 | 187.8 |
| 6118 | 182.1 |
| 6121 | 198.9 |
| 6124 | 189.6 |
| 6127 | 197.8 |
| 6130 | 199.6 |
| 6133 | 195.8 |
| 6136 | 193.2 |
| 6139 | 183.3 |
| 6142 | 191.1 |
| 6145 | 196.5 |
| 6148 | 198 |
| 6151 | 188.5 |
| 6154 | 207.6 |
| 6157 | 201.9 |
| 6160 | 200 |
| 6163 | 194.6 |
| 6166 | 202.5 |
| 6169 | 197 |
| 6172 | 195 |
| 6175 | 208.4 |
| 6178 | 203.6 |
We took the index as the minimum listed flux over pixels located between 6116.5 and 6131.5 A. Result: 182.1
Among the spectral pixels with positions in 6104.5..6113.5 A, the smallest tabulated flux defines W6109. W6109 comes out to 182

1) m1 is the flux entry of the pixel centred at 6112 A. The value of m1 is 184.7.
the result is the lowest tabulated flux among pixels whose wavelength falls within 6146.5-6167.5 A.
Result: 188.5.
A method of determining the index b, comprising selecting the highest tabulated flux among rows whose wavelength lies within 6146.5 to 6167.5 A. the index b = 207.6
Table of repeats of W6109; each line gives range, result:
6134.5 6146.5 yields 183.3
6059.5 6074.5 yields 191.6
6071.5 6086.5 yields 194.7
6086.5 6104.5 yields 191.5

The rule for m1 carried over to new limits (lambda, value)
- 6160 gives 200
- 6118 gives 182.1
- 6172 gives 195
